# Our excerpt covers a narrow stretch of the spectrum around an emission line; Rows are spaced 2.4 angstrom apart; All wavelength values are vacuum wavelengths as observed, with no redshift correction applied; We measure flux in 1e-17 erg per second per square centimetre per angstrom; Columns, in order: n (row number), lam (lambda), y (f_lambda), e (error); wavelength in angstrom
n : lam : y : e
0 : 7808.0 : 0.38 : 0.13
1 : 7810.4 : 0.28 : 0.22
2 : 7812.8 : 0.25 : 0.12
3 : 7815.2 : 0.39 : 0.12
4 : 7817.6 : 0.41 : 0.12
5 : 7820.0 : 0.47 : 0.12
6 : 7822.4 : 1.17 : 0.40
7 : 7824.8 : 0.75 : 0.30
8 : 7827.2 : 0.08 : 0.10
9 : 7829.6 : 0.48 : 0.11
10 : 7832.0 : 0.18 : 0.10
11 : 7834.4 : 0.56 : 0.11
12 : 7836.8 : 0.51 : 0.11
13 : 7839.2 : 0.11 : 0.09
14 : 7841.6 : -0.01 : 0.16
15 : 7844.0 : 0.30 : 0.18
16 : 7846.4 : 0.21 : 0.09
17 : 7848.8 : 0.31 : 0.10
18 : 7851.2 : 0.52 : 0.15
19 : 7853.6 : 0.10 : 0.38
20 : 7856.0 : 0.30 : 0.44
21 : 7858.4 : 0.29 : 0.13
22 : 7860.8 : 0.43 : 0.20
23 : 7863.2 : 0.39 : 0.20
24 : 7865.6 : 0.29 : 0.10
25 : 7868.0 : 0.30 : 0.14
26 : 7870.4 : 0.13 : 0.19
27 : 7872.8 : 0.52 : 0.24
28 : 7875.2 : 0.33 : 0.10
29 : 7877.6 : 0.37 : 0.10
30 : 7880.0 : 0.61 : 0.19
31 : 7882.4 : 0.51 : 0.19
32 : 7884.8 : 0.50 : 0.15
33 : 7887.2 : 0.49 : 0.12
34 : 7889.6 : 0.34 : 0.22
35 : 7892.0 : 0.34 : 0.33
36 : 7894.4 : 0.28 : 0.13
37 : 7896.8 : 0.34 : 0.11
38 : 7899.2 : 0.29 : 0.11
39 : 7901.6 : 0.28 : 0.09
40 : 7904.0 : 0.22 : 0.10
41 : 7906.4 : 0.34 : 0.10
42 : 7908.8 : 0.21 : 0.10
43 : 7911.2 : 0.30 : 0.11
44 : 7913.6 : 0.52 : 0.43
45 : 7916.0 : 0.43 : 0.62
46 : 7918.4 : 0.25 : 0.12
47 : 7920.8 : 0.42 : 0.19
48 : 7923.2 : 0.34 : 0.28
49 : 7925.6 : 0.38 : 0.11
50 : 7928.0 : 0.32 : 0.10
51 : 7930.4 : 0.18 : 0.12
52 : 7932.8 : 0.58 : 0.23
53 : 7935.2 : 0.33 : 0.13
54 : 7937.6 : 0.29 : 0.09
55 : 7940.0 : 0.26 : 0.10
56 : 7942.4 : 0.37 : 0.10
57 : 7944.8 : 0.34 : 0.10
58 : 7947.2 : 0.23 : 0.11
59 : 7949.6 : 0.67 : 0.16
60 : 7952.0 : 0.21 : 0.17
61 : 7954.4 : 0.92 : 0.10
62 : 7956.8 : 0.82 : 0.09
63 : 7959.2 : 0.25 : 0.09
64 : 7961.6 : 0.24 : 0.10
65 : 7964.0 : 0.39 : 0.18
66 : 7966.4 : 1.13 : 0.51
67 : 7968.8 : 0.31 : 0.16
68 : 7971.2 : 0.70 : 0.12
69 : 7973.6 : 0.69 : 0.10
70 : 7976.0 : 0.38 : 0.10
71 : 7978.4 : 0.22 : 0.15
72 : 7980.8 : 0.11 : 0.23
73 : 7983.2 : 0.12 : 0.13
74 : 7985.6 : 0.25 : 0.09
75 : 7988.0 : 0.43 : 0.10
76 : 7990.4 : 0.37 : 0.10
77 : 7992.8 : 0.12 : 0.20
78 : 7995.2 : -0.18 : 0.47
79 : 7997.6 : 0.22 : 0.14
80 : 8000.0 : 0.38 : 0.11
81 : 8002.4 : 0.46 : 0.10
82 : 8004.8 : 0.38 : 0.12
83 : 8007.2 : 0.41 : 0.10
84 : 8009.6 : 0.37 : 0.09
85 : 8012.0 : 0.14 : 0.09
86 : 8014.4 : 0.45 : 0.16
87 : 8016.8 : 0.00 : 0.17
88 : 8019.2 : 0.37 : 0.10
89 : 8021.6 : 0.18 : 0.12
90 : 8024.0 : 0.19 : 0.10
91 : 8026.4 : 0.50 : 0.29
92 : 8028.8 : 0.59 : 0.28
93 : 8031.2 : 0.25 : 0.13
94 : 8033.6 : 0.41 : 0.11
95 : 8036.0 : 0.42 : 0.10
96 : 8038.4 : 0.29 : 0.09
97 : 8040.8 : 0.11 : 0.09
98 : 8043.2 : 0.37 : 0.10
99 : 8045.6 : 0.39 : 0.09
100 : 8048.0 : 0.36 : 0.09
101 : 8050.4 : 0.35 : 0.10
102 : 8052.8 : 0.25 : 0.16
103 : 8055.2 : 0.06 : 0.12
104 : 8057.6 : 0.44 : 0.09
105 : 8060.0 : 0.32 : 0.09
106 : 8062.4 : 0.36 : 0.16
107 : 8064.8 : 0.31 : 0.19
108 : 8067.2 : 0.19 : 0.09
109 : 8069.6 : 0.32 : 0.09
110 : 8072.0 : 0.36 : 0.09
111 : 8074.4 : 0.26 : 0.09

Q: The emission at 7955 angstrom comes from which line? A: [S II]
